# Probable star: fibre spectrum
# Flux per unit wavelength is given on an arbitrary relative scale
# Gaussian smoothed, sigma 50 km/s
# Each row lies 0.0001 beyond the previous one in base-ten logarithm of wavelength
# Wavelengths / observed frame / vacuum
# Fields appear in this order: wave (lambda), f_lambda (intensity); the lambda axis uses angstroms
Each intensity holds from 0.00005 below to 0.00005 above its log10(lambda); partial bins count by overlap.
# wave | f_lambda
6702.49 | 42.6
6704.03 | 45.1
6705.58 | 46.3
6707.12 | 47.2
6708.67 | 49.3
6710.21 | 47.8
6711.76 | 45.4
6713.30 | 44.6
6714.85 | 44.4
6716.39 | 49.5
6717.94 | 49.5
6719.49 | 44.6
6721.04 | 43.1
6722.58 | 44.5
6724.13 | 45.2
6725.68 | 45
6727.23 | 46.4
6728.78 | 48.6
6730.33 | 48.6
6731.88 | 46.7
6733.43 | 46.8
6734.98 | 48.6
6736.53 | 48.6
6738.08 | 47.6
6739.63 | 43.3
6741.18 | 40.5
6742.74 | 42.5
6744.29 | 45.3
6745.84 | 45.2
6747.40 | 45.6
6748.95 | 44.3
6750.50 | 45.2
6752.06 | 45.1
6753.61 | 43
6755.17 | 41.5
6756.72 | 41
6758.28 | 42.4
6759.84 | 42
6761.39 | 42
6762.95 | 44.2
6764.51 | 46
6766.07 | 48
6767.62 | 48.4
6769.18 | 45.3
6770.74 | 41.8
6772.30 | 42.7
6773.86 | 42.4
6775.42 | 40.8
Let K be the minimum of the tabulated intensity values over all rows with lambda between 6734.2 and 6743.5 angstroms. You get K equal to 40.5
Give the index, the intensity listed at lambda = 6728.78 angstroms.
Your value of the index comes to 48.6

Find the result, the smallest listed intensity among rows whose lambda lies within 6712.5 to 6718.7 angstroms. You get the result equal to 44.4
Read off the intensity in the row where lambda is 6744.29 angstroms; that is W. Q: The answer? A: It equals 45.3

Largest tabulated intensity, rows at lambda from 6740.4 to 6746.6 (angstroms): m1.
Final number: 45.3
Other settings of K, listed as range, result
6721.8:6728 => 44.5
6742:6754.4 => 42.5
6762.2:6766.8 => 44.2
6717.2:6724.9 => 43.1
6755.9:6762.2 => 41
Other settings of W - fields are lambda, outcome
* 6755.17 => 41.5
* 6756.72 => 41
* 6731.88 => 46.7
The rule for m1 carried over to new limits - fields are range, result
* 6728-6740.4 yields 48.6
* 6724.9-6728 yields 46.4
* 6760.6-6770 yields 48.4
